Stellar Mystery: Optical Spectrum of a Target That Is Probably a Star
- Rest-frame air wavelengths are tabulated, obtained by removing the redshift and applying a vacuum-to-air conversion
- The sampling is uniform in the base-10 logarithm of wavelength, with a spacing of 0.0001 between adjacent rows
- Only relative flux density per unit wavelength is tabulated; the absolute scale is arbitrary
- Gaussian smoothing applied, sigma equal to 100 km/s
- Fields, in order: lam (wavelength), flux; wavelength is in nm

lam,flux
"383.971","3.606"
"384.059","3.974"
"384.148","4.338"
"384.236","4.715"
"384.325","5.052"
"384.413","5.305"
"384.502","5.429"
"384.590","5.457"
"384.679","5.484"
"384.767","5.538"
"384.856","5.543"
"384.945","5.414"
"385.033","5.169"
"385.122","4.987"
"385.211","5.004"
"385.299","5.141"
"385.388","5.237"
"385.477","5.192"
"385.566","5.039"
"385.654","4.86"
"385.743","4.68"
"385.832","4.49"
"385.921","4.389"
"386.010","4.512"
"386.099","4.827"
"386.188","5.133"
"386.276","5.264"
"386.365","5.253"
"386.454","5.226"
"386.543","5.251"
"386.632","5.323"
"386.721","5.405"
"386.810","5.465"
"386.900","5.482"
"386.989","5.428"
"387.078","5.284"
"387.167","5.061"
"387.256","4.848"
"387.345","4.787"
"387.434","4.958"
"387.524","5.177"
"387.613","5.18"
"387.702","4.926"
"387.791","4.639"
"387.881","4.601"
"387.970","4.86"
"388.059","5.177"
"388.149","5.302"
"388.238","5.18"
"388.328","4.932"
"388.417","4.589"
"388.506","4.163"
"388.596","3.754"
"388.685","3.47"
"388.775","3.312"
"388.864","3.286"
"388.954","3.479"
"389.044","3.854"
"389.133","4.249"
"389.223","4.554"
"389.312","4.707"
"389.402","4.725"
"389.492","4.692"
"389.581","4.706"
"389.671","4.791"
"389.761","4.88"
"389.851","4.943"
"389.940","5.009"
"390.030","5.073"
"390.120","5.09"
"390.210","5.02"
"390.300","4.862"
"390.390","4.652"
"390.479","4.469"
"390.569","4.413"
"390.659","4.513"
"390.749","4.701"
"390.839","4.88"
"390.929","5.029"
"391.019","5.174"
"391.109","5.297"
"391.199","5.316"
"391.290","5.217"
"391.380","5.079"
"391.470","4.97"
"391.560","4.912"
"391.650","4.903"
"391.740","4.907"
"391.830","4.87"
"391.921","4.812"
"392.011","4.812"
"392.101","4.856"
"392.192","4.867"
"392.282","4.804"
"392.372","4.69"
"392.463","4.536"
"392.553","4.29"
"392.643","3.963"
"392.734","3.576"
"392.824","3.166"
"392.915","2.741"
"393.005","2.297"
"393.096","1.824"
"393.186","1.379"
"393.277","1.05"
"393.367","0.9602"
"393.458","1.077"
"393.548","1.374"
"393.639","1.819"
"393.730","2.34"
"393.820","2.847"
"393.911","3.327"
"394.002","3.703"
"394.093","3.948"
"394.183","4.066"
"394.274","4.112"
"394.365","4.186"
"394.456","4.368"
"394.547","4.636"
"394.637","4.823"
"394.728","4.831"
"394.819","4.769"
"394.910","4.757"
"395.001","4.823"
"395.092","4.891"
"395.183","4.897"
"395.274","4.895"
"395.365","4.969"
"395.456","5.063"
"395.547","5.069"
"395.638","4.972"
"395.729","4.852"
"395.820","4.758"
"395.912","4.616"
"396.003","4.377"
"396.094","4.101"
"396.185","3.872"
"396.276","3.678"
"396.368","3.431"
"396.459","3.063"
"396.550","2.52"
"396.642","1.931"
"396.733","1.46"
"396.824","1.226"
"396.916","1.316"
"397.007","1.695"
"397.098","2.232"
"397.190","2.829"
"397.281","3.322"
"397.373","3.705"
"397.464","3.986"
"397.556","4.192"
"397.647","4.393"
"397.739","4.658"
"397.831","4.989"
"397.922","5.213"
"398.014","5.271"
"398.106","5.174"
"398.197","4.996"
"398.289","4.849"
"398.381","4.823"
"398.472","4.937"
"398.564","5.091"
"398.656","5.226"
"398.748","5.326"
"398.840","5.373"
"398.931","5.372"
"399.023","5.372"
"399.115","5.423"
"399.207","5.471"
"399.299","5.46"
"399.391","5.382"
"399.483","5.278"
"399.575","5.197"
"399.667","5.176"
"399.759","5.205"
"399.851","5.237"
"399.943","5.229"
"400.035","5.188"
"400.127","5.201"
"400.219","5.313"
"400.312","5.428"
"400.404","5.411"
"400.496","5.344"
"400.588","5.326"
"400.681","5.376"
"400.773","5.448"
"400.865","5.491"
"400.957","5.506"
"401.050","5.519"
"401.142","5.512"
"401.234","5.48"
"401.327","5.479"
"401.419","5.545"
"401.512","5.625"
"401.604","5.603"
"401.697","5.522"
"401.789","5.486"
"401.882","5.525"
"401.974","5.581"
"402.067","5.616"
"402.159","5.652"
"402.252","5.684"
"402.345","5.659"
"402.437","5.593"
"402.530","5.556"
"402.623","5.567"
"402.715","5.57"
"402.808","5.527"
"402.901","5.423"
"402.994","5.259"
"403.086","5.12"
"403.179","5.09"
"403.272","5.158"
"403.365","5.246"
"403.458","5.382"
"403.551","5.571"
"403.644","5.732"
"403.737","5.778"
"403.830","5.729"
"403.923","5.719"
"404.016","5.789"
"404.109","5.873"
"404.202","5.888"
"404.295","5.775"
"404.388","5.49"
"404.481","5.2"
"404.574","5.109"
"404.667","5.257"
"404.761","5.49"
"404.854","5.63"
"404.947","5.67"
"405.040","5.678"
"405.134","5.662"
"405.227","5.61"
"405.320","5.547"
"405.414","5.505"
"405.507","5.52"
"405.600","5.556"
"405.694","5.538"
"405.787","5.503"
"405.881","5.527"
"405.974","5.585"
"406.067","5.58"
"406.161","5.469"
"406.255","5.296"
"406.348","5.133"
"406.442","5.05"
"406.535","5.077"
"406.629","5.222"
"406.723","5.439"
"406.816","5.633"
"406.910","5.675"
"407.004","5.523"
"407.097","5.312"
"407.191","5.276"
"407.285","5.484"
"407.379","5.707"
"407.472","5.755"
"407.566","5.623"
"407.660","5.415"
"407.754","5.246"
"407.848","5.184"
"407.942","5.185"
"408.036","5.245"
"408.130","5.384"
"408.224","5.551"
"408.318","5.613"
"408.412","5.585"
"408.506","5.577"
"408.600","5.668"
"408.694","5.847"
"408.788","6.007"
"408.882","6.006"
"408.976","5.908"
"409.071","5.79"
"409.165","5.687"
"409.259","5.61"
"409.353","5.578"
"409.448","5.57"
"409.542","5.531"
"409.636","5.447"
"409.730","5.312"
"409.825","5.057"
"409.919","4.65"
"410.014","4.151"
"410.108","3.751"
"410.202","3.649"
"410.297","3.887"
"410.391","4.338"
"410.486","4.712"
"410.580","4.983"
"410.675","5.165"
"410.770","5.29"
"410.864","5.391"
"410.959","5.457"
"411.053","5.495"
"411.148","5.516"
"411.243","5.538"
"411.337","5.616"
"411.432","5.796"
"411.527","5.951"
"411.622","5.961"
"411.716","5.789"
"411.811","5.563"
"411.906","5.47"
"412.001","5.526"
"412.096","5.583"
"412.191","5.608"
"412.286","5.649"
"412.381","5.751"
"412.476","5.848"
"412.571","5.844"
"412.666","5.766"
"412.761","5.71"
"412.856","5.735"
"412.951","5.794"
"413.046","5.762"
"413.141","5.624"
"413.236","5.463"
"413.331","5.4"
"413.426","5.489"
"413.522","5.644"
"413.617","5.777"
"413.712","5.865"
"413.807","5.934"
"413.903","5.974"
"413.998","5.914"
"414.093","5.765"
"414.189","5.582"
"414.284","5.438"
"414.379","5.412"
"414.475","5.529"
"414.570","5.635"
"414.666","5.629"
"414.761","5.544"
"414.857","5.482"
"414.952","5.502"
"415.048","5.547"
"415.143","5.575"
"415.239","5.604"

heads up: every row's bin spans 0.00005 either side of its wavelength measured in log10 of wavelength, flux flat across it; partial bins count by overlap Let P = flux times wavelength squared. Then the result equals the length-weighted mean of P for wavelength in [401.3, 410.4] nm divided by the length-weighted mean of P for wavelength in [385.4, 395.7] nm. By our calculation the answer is 1.3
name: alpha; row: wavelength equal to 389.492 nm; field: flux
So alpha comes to 4.692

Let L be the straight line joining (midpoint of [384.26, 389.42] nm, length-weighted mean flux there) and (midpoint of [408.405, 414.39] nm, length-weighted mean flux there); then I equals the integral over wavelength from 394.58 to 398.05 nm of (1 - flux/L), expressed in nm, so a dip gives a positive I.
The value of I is 0.78 nm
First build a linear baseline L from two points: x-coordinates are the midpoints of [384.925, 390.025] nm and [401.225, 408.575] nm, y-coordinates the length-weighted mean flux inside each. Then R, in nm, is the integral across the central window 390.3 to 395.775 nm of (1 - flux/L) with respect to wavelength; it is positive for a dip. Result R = 0.978 nm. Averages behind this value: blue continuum 4.81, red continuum 5.5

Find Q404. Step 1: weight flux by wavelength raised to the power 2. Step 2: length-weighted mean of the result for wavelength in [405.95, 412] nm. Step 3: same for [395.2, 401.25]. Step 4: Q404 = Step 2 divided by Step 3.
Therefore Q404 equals 1.2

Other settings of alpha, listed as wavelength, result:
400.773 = 5.448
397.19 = 2.829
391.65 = 4.903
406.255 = 5.296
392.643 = 3.963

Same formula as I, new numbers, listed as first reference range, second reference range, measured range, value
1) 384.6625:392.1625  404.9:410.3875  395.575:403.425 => 0.55 nm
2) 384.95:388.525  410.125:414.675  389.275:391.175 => 0.09 nm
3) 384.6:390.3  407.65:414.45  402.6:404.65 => -0.09 nm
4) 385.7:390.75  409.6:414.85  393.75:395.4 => 0.20 nm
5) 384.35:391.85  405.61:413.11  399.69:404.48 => -0.23 nm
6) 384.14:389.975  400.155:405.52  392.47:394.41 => 0.88 nm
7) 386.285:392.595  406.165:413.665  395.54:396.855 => 0.37 nm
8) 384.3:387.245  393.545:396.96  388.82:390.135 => 0.03 nm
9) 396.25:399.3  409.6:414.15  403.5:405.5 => -0.39 nm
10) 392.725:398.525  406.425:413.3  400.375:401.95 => -0.41 nm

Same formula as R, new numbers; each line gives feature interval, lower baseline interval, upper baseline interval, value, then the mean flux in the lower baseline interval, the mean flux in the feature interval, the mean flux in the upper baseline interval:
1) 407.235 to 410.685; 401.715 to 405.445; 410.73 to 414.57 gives 0.209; 5.53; 5.27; 5.66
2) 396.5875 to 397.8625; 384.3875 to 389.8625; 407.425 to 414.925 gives 0.536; 4.87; 2.97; 5.47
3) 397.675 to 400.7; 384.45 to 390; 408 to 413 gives -0.040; 4.87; 5.21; 5.41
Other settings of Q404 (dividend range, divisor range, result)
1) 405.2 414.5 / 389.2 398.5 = 1.45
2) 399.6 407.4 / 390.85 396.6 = 1.42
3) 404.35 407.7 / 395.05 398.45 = 1.45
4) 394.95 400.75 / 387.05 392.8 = 1.00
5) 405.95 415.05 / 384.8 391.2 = 1.26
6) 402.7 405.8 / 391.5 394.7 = 1.63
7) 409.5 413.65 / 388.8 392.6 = 1.26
